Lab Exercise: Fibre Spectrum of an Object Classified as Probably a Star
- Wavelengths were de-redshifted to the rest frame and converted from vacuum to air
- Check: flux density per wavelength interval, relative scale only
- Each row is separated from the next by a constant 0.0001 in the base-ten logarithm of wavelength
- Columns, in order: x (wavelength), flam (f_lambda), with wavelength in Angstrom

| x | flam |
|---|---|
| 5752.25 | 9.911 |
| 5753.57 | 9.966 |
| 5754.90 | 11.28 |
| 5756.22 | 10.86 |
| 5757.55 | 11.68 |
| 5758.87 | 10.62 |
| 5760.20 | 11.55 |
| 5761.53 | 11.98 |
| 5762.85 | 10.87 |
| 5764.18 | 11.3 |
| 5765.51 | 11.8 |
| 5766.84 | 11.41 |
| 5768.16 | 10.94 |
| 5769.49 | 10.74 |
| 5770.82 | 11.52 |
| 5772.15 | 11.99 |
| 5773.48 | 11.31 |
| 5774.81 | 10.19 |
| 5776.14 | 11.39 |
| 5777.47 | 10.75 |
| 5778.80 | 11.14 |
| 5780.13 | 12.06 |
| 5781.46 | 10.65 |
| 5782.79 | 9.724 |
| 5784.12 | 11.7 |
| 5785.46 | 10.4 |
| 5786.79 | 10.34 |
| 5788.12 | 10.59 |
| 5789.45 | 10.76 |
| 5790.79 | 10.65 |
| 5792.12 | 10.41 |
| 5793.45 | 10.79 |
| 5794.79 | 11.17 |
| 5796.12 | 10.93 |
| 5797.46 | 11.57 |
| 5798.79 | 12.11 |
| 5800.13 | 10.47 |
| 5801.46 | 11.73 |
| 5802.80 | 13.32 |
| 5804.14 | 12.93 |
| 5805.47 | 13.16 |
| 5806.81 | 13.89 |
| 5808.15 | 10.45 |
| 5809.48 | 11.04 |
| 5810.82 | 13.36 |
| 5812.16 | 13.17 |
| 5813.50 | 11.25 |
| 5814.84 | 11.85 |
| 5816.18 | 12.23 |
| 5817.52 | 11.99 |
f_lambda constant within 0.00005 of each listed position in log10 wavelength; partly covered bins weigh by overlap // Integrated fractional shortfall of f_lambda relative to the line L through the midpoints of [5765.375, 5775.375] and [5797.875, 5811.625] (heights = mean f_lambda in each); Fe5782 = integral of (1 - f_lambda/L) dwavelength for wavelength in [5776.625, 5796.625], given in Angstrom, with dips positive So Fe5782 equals 1.5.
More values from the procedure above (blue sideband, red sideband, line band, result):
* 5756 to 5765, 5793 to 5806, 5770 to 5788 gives 0.8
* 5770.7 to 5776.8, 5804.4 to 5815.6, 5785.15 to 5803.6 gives 1.1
